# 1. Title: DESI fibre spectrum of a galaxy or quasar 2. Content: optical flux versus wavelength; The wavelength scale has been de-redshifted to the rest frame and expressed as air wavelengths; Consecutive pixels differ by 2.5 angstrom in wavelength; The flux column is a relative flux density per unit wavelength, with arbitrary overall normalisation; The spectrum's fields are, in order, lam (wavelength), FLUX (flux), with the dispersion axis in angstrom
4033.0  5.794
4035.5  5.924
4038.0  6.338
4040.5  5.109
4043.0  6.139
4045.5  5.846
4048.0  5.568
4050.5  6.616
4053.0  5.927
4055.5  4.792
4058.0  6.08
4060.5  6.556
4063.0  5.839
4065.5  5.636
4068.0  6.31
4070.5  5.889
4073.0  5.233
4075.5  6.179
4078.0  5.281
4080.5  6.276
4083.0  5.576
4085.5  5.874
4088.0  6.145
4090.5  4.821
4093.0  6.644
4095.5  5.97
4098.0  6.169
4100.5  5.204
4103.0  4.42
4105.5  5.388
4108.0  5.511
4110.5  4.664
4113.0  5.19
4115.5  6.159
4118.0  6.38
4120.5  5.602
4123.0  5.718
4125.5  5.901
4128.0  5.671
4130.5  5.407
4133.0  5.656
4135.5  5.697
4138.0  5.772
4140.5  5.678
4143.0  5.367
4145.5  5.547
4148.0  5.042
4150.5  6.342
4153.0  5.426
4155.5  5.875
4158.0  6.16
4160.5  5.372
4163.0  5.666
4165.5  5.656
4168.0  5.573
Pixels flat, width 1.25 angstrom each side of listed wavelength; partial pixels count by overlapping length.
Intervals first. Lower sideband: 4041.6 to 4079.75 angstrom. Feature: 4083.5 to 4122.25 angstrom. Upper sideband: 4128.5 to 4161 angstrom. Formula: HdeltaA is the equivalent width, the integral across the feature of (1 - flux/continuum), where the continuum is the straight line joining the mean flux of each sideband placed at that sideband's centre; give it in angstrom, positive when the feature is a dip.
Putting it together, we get 1.0 angstrom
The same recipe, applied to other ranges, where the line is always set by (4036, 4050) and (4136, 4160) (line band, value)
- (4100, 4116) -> 1.6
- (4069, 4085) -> 0.1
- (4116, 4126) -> -0.3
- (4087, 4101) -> -0.2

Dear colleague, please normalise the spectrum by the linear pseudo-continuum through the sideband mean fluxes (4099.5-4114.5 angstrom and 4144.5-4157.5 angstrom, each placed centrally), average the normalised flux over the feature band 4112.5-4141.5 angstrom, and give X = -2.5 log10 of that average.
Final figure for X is -0.08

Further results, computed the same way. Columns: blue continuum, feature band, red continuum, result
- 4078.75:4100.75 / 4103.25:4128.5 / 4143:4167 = 0.041 mag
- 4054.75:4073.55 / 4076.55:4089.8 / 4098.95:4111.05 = -0.059 mag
